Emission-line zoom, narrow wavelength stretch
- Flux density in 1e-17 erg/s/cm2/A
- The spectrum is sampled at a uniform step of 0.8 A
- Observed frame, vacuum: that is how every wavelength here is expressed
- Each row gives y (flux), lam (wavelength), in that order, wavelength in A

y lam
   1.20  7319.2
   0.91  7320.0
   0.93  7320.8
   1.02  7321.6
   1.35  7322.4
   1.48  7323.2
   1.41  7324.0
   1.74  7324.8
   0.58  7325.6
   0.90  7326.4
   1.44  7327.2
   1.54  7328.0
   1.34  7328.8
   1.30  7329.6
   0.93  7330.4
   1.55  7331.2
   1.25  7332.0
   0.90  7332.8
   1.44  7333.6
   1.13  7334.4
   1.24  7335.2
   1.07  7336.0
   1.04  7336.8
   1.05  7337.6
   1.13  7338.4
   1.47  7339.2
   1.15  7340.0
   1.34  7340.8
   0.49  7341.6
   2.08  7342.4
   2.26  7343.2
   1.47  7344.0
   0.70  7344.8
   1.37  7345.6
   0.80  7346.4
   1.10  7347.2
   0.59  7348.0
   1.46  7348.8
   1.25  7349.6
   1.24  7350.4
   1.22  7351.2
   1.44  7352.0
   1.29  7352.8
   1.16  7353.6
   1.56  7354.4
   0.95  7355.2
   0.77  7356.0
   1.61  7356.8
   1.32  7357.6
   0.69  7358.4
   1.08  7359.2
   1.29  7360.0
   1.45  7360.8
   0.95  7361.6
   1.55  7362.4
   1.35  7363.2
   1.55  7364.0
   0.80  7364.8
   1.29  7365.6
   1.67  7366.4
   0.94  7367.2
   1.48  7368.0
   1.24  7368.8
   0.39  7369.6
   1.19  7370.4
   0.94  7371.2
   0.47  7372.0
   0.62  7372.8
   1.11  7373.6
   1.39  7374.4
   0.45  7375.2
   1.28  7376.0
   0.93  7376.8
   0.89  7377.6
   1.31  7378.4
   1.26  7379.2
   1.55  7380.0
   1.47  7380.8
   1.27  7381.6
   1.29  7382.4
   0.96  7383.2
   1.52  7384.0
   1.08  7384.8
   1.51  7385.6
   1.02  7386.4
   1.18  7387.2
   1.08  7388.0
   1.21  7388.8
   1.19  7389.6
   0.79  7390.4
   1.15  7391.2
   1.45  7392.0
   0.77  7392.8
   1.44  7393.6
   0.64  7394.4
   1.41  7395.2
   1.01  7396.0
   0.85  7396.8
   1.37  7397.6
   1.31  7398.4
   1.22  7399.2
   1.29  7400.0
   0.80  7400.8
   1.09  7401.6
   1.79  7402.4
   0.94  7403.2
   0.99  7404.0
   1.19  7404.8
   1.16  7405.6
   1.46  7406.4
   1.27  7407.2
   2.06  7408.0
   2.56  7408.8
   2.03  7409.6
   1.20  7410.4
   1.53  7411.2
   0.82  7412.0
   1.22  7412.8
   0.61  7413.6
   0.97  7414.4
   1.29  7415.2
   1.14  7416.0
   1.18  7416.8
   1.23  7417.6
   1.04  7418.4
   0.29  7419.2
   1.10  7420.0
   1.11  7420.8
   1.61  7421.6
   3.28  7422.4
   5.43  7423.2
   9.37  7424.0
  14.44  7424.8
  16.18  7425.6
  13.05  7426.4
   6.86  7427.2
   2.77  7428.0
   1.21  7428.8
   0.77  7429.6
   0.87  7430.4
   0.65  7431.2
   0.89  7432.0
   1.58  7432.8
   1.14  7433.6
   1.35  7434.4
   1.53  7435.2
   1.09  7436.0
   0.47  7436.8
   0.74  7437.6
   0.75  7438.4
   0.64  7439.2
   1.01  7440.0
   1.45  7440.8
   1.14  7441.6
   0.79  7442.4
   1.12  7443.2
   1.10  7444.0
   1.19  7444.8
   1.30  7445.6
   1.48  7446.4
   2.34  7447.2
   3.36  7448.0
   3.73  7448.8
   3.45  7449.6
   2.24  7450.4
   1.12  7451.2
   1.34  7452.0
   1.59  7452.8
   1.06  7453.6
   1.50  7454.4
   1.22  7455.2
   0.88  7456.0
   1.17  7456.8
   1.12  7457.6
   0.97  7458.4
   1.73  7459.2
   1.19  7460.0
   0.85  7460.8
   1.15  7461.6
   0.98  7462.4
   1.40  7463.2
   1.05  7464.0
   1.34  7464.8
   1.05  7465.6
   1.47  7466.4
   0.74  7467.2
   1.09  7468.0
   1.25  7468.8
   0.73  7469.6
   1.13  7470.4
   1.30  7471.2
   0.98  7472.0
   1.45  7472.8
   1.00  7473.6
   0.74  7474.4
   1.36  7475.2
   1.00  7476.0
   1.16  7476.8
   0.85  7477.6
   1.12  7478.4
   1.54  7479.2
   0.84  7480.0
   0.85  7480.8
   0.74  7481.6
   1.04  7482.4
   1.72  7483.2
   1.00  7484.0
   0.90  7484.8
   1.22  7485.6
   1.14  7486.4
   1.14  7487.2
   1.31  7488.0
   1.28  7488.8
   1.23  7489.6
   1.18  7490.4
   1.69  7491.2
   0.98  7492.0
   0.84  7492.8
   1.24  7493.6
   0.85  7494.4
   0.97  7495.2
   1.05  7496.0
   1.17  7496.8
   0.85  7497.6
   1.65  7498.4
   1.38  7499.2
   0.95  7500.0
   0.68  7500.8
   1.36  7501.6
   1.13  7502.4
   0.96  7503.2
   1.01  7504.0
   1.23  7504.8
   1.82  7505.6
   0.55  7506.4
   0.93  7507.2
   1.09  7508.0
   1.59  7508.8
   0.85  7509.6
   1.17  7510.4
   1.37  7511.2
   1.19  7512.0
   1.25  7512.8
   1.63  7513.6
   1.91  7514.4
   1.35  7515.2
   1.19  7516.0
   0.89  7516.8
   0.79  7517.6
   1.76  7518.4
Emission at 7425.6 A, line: H-alpha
